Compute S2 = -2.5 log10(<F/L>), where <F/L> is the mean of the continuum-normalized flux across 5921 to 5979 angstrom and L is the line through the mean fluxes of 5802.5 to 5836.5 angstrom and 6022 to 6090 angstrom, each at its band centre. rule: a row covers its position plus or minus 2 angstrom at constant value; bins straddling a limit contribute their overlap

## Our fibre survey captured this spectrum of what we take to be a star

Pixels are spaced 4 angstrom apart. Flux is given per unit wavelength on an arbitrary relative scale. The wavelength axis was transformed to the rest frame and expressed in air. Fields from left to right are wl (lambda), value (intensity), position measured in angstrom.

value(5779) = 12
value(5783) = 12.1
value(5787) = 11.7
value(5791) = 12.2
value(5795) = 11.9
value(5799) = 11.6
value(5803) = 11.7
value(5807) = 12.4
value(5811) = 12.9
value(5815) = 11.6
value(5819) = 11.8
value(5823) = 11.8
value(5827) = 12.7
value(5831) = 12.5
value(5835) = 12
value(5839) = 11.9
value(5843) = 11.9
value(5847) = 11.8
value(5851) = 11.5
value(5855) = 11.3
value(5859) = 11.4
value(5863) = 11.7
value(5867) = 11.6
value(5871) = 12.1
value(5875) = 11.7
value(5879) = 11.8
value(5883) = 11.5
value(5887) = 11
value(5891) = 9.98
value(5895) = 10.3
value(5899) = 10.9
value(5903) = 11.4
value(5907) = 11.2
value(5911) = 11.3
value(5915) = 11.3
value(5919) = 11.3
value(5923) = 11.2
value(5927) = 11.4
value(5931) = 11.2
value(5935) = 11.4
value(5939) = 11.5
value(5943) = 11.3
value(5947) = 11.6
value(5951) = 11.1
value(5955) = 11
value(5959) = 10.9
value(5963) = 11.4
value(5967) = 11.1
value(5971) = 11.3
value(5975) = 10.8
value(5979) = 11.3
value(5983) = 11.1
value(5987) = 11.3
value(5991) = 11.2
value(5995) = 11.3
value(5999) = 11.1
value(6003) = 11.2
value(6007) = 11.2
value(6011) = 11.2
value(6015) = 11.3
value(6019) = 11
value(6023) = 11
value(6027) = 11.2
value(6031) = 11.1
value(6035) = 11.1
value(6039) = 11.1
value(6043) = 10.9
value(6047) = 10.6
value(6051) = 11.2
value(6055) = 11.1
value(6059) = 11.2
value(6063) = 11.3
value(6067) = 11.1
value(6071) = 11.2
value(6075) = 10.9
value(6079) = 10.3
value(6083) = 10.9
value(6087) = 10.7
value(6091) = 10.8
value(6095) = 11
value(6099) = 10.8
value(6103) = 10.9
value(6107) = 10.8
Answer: 0.03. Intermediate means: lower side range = 12.2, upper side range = 11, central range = 11.2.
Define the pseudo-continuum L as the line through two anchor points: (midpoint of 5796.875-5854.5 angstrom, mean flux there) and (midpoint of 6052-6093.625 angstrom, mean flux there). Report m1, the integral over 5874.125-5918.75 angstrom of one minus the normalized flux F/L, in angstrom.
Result 2.2 angstrom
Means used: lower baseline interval 12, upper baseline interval 11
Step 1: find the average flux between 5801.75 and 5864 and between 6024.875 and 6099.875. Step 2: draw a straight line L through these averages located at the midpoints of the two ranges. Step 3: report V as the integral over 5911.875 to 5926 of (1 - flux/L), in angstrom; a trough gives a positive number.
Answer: 0.4 angstrom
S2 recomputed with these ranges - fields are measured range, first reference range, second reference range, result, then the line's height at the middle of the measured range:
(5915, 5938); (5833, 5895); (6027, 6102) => 0.00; 11.3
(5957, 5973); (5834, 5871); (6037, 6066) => 0.02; 11.3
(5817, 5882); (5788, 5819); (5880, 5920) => -0.03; 11.5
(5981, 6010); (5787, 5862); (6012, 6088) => 0.00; 11.2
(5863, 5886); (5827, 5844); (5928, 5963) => 0.01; 11.8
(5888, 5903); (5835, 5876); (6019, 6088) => 0.10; 11.6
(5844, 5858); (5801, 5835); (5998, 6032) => 0.04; 12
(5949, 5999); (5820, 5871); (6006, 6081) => 0.02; 11.3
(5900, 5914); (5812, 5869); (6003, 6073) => 0.03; 11.6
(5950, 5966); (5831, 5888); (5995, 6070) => 0.03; 11.4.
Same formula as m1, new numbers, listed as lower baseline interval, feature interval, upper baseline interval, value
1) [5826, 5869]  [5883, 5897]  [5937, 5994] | 1.24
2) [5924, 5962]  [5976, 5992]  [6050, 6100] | -0.04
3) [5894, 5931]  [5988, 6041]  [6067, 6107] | -0.85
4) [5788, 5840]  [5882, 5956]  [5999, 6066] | 2.91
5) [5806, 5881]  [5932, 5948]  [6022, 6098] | 0.10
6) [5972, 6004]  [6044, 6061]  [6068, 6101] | -0.12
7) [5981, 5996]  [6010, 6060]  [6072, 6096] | -0.31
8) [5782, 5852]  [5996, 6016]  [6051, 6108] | 0.07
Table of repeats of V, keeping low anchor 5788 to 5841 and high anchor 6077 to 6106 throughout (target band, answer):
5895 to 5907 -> 0.7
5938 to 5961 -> 0.4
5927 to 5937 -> 0.2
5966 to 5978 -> 0.3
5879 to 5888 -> 0.3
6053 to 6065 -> -0.3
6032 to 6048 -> 0.1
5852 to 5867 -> 0.5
